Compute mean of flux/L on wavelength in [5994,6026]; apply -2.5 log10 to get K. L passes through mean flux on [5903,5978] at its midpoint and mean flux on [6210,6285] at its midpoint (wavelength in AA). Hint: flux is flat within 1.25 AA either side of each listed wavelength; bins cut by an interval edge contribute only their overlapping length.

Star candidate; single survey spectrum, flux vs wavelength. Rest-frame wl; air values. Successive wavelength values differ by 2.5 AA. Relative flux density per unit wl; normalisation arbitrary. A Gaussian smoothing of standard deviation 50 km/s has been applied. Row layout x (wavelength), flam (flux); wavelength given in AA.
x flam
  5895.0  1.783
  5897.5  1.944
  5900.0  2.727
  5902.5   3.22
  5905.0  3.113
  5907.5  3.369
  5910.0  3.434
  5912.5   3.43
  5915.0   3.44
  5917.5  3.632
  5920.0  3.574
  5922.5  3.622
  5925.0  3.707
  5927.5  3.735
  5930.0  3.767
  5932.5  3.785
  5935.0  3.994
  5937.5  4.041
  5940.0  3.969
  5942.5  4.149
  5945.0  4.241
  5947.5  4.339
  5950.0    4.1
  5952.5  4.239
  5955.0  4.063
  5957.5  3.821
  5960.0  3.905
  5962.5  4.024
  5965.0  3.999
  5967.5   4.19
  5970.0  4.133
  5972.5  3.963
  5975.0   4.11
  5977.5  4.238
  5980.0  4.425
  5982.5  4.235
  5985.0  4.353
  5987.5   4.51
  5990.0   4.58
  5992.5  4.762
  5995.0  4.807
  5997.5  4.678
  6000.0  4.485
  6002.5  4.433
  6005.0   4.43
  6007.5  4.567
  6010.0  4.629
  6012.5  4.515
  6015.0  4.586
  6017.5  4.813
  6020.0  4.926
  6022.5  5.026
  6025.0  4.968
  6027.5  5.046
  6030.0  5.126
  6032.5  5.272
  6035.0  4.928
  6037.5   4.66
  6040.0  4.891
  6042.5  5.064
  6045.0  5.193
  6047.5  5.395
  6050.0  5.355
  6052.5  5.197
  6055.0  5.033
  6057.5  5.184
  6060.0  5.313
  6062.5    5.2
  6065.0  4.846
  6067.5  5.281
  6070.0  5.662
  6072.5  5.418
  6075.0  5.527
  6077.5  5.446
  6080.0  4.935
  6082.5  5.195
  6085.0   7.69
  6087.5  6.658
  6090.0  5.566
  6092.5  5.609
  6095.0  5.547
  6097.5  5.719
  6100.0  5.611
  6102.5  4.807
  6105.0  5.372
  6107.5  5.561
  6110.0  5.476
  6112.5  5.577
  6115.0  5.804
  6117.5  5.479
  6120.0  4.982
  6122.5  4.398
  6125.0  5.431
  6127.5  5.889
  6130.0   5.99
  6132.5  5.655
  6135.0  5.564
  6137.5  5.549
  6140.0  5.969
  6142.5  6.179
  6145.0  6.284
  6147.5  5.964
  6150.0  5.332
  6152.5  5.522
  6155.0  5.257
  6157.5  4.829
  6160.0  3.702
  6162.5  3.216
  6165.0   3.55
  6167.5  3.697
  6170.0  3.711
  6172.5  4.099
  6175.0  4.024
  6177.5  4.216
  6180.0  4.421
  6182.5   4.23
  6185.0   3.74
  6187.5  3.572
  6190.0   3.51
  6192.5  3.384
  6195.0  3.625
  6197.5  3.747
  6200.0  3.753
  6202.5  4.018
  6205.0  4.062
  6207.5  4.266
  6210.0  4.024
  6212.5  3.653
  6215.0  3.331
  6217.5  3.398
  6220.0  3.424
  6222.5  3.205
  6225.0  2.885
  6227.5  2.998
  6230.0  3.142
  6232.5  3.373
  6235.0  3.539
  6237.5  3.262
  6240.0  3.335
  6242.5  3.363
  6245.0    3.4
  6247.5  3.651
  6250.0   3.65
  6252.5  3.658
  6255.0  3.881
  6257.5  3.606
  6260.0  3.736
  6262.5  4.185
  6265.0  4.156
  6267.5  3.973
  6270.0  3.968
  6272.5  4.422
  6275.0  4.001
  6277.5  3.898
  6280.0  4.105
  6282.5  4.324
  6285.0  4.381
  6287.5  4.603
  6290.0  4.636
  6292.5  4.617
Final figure -0.22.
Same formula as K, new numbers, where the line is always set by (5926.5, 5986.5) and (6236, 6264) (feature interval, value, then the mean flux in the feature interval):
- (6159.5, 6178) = -0.005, 3.76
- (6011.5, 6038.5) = -0.229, 4.9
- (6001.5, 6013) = -0.132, 4.52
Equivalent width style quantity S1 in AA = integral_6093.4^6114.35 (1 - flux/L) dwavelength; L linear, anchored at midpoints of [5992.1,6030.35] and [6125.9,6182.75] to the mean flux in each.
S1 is -2.7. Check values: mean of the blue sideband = 4.73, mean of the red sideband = 4.92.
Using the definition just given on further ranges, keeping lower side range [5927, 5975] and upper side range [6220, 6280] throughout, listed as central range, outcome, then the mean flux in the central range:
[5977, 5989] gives -1.1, 4.36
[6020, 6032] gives -3.4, 5.04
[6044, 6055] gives -3.8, 5.26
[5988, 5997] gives -1.6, 4.7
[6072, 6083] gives -4.1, 5.3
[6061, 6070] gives -3.1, 5.19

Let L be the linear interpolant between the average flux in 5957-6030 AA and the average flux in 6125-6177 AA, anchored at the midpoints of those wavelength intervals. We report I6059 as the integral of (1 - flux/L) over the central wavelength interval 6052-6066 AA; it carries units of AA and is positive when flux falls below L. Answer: -1.3 AA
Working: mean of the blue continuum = 4.47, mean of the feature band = 5.13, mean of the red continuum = 5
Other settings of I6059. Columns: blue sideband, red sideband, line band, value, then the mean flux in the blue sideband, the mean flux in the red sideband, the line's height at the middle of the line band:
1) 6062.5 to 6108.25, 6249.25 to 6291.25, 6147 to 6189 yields 5.5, 5.57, 4.07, 4.9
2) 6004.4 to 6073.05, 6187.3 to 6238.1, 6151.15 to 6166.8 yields -1.3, 5.02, 3.53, 3.99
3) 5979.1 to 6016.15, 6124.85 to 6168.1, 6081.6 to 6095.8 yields -3.2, 4.53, 5.22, 4.95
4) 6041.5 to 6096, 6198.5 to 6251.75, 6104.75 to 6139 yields -4.9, 5.47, 3.51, 4.81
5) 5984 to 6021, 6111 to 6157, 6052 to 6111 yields -3.4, 4.6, 5.59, 5.2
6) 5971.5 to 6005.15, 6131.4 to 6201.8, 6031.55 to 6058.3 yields -3.9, 4.43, 4.5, 4.46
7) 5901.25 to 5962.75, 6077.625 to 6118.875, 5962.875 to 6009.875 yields 0.2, 3.78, 5.65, 4.4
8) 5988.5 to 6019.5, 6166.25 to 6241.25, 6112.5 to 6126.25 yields -4.0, 4.61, 3.65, 4.06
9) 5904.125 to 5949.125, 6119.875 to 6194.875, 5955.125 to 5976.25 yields -0.6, 3.75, 4.71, 3.91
